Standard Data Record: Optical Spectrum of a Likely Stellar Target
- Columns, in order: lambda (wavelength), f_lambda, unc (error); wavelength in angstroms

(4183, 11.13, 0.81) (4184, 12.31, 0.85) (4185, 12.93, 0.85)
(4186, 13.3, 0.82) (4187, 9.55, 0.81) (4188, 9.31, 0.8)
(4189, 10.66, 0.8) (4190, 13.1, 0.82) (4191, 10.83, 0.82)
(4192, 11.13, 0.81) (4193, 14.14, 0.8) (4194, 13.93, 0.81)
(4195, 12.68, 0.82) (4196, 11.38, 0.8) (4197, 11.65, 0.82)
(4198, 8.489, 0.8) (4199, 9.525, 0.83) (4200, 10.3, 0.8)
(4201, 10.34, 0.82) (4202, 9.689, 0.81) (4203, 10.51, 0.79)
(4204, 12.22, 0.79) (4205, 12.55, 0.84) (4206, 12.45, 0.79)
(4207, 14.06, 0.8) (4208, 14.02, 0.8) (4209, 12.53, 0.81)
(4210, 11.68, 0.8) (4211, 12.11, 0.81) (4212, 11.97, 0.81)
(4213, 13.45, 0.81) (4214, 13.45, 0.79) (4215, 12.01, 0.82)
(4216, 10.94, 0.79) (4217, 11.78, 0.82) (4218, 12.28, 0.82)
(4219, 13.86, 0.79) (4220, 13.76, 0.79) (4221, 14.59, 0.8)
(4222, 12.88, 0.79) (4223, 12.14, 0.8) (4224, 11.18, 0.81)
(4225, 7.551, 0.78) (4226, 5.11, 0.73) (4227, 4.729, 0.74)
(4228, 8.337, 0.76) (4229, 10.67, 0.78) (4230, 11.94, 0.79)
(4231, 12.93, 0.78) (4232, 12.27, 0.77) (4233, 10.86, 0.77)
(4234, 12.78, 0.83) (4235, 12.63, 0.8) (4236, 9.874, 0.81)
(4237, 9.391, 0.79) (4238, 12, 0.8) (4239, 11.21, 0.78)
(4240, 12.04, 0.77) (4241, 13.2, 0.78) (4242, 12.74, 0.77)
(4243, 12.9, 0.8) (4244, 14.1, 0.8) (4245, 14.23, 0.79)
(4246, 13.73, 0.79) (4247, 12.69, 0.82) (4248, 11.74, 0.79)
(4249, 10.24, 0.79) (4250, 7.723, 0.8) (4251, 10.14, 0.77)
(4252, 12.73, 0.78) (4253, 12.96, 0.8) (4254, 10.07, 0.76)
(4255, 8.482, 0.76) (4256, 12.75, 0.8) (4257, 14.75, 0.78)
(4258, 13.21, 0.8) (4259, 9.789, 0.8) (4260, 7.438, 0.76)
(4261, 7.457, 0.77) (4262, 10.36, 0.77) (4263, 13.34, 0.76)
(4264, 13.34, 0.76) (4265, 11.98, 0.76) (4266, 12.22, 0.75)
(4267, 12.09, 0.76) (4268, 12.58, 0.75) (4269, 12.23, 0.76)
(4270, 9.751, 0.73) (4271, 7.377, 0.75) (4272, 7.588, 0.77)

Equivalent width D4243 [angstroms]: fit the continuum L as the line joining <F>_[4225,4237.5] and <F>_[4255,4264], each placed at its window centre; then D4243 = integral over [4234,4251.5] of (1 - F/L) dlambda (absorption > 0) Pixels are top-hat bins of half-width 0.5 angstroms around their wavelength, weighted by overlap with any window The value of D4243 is -2.3 angstroms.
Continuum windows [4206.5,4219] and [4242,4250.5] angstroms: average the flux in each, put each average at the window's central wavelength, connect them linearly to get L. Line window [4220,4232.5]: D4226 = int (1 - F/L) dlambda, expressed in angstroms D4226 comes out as 1.9 angstroms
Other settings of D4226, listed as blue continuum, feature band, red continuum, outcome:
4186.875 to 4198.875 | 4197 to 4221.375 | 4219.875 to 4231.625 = -2.5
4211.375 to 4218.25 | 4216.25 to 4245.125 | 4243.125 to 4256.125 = 1.2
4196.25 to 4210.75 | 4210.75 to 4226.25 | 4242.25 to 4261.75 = -0.7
